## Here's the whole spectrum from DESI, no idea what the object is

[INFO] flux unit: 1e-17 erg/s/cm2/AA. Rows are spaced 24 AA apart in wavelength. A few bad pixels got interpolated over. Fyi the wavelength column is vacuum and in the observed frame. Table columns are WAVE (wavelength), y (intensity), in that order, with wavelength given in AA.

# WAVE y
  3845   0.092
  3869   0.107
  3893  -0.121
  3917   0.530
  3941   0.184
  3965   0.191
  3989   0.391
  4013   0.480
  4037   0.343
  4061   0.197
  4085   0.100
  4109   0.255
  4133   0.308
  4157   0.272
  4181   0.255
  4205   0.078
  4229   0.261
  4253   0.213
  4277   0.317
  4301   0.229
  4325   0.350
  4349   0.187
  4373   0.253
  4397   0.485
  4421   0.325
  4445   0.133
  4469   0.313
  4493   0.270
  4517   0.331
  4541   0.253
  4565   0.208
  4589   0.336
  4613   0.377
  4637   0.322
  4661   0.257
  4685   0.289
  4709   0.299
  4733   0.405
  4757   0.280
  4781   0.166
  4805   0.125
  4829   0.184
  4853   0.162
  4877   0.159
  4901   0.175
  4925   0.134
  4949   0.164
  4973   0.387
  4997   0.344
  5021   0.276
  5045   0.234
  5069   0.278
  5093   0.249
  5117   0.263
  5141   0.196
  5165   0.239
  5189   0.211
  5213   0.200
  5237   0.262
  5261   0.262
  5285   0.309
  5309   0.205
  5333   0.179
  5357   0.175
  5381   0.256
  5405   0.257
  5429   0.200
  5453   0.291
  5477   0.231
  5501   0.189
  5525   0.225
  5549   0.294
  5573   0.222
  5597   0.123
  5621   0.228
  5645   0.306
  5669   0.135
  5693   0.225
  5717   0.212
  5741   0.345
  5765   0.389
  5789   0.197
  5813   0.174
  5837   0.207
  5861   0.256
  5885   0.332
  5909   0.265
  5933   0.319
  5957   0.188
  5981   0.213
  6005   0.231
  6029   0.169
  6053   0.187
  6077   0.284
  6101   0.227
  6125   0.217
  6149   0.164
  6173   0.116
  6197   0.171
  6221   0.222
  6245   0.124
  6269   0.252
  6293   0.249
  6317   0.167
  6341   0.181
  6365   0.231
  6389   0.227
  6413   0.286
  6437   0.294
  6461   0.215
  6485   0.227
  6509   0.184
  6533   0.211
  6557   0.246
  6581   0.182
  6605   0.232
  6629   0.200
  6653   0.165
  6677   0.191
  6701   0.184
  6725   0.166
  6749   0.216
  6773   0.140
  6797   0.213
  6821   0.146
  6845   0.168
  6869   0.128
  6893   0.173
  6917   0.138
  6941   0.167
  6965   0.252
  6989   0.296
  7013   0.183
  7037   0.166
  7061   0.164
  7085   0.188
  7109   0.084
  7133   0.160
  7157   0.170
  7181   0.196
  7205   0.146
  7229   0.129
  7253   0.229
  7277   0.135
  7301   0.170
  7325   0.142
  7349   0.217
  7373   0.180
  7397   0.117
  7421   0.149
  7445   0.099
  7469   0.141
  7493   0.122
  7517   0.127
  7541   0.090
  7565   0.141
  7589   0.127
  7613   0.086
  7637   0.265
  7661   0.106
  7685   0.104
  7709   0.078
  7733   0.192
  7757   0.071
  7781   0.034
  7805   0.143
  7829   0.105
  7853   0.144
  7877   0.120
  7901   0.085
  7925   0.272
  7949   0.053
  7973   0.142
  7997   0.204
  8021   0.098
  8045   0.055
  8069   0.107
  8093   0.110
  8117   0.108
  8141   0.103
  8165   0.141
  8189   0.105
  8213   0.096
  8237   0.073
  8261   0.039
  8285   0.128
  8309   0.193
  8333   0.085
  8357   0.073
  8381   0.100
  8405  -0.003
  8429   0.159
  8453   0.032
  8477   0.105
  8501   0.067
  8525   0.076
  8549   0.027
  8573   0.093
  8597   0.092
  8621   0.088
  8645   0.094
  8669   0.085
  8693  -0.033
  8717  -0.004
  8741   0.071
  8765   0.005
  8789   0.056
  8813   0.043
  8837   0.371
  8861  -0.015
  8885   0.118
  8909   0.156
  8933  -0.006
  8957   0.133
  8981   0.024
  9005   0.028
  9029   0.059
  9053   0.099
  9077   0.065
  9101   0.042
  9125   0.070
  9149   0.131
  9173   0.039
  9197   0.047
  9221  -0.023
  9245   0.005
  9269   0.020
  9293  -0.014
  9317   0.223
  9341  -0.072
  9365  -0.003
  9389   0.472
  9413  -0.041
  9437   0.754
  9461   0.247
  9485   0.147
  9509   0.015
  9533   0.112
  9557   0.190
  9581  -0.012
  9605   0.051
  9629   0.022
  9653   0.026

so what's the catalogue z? 1.523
